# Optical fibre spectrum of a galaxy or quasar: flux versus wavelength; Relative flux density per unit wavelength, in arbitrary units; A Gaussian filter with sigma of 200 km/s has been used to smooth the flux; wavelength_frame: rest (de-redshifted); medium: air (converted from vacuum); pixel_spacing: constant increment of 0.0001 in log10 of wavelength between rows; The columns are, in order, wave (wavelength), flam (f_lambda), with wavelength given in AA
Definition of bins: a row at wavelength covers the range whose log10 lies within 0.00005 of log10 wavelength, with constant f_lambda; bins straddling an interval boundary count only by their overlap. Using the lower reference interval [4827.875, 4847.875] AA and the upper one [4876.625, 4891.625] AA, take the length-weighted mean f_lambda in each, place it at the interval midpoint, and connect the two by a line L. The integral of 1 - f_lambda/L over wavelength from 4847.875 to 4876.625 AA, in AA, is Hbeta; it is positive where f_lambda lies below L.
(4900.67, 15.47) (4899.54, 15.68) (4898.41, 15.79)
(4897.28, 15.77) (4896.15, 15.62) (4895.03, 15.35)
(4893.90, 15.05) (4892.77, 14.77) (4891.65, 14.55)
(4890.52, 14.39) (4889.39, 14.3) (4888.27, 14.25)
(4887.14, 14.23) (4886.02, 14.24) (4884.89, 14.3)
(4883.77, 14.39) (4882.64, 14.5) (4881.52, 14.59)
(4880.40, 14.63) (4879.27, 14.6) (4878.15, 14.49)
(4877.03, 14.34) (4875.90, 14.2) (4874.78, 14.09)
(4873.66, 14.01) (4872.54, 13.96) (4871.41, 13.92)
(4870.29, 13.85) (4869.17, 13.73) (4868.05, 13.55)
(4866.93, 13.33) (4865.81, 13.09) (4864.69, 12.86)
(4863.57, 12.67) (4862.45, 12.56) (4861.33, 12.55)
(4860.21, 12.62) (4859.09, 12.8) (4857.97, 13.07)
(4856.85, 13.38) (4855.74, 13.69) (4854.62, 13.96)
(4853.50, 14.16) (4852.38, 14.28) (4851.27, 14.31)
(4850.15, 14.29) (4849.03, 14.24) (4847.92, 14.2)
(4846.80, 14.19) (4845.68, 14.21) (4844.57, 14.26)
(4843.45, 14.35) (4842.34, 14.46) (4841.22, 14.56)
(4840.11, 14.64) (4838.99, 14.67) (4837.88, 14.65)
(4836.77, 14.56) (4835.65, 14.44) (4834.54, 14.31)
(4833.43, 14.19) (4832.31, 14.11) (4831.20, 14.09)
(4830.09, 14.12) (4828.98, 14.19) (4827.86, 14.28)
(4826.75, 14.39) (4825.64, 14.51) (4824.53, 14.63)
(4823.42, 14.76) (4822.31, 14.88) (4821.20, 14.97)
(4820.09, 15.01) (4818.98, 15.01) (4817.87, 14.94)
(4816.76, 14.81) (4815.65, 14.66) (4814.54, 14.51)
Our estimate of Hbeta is 1.6 AA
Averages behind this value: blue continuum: 14.3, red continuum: 14.4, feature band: 13.6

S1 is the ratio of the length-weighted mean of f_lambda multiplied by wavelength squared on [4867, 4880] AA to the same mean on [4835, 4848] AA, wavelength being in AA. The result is 0.99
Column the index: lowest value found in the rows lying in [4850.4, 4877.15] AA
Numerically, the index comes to 12.55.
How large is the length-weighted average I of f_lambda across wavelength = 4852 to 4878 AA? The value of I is 13.5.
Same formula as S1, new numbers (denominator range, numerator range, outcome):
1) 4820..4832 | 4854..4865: 0.91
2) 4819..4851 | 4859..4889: 0.97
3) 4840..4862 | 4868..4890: 1.04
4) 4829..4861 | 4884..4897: 1.06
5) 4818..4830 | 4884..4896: 1.02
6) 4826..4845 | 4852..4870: 0.93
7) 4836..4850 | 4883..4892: 1.01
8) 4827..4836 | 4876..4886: 1.04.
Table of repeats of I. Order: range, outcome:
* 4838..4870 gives 13.8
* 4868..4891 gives 14.2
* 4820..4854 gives 14.4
